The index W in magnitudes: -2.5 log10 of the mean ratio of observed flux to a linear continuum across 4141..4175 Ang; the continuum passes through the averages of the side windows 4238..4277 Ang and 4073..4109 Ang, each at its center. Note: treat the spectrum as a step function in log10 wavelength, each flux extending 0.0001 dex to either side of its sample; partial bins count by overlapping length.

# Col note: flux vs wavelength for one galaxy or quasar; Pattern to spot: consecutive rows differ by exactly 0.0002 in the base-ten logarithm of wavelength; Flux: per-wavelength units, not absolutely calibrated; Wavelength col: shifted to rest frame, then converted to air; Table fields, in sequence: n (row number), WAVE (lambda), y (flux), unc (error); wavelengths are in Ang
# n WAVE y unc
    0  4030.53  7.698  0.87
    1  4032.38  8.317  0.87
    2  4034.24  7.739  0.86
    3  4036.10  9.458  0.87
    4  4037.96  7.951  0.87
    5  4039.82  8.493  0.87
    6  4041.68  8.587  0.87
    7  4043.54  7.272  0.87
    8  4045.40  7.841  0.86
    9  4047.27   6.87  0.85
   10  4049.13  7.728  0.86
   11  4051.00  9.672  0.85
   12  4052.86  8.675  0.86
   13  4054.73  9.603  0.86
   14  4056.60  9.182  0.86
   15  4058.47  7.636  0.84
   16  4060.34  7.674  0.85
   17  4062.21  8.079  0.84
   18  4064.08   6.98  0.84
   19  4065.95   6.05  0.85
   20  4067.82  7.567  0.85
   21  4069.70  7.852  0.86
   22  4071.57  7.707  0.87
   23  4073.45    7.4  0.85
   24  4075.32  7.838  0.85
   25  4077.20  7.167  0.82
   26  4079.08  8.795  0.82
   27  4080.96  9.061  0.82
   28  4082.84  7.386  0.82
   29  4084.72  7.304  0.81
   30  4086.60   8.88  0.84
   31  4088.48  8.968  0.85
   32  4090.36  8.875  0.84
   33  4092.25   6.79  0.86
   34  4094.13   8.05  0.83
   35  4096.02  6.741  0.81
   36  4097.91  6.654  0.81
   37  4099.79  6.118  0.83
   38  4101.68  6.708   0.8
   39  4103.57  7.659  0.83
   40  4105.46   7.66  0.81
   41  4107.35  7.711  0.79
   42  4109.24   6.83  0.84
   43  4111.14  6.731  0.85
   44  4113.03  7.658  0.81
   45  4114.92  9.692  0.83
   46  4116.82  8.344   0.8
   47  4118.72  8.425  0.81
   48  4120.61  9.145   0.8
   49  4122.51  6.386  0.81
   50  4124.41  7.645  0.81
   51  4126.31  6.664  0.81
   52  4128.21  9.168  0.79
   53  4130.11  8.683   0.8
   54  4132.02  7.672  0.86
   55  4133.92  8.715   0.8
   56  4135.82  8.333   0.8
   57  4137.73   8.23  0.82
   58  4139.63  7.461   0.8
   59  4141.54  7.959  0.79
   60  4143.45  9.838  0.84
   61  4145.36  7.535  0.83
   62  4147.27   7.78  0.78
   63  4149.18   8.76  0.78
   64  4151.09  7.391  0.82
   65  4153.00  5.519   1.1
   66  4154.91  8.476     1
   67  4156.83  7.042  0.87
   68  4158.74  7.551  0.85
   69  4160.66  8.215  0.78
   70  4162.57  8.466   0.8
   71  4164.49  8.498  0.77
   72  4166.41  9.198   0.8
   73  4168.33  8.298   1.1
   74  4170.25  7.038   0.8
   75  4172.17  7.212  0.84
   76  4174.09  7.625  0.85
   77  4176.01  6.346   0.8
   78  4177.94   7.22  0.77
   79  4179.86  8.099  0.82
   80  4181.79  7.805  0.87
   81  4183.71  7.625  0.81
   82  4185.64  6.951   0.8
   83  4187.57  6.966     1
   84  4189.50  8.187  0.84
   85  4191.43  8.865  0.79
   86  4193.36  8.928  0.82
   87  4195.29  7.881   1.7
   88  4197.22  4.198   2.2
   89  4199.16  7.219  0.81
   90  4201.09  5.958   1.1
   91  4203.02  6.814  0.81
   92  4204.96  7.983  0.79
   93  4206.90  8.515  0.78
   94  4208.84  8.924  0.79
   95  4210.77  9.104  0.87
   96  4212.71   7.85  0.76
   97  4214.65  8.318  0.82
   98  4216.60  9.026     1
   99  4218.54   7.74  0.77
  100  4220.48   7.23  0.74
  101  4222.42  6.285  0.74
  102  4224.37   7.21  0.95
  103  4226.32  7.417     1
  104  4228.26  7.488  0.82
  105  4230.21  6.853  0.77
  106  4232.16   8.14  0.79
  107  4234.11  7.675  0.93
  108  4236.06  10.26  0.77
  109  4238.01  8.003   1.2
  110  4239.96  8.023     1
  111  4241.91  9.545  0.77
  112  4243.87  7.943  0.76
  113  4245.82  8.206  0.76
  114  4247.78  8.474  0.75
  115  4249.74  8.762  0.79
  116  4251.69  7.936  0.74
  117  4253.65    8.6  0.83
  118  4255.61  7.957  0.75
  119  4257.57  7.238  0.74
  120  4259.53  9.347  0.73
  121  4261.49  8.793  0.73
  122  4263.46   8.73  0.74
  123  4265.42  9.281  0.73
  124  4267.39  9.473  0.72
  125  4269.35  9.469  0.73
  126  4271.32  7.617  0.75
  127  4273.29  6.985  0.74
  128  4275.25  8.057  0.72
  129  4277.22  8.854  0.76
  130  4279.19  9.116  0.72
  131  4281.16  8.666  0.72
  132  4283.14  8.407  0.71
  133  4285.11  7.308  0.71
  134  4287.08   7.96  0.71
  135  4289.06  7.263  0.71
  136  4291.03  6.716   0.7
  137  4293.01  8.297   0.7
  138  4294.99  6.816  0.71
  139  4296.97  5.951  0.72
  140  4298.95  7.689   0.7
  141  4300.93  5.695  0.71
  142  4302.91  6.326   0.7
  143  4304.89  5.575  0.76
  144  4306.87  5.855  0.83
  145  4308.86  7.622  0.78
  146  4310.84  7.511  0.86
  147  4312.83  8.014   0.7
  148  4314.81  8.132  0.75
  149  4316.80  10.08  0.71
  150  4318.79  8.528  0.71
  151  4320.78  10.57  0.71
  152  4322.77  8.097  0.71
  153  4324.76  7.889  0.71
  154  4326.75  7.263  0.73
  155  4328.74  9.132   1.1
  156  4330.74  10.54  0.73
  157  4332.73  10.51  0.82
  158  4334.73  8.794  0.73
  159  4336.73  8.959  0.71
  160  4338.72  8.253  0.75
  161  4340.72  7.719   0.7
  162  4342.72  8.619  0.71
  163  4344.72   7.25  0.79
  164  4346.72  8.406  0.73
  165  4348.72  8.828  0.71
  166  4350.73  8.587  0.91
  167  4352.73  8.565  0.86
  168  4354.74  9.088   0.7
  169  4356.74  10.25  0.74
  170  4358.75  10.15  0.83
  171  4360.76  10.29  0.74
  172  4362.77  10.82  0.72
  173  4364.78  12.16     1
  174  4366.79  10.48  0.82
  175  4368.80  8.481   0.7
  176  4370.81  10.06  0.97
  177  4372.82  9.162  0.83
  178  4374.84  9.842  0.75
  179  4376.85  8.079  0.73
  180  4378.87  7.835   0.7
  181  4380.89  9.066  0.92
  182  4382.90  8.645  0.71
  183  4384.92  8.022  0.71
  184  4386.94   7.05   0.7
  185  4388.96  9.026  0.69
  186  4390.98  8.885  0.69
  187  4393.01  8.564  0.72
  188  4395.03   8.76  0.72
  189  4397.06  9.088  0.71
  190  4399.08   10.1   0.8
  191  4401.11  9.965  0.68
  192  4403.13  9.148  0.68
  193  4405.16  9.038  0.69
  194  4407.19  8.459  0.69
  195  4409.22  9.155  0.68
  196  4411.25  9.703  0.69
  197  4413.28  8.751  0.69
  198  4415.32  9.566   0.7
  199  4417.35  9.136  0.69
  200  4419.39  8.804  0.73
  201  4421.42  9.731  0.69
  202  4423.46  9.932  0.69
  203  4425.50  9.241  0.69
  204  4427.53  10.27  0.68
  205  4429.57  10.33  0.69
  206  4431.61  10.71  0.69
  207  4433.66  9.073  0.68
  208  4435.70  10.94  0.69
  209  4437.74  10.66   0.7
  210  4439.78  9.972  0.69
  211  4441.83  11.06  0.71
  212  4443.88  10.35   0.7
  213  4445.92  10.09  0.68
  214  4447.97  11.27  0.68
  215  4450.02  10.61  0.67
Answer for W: 0.01 mag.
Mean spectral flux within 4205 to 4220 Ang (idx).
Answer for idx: 8.42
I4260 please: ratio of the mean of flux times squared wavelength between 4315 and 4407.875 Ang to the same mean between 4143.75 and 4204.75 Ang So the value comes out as 1.31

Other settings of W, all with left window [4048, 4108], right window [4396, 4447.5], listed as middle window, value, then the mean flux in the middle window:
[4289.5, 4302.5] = 0.30 mag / 6.85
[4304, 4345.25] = 0.11 mag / 8.35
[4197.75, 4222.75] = 0.11 mag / 7.74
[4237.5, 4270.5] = 0.03 mag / 8.58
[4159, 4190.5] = 0.08 mag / 7.73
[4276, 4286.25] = 0.06 mag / 8.45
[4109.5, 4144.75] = 0.00 mag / 8.12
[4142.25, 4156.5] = 0.05 mag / 7.86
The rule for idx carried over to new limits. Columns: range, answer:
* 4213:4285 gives 8.24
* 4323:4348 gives 8.6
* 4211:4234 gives 7.65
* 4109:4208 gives 7.77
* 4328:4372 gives 9.36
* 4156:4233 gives 7.66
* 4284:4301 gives 7.16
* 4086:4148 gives 7.87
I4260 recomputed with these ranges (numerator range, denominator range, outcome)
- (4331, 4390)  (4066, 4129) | 1.33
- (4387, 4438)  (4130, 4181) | 1.35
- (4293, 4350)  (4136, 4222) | 1.11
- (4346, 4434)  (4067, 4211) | 1.35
